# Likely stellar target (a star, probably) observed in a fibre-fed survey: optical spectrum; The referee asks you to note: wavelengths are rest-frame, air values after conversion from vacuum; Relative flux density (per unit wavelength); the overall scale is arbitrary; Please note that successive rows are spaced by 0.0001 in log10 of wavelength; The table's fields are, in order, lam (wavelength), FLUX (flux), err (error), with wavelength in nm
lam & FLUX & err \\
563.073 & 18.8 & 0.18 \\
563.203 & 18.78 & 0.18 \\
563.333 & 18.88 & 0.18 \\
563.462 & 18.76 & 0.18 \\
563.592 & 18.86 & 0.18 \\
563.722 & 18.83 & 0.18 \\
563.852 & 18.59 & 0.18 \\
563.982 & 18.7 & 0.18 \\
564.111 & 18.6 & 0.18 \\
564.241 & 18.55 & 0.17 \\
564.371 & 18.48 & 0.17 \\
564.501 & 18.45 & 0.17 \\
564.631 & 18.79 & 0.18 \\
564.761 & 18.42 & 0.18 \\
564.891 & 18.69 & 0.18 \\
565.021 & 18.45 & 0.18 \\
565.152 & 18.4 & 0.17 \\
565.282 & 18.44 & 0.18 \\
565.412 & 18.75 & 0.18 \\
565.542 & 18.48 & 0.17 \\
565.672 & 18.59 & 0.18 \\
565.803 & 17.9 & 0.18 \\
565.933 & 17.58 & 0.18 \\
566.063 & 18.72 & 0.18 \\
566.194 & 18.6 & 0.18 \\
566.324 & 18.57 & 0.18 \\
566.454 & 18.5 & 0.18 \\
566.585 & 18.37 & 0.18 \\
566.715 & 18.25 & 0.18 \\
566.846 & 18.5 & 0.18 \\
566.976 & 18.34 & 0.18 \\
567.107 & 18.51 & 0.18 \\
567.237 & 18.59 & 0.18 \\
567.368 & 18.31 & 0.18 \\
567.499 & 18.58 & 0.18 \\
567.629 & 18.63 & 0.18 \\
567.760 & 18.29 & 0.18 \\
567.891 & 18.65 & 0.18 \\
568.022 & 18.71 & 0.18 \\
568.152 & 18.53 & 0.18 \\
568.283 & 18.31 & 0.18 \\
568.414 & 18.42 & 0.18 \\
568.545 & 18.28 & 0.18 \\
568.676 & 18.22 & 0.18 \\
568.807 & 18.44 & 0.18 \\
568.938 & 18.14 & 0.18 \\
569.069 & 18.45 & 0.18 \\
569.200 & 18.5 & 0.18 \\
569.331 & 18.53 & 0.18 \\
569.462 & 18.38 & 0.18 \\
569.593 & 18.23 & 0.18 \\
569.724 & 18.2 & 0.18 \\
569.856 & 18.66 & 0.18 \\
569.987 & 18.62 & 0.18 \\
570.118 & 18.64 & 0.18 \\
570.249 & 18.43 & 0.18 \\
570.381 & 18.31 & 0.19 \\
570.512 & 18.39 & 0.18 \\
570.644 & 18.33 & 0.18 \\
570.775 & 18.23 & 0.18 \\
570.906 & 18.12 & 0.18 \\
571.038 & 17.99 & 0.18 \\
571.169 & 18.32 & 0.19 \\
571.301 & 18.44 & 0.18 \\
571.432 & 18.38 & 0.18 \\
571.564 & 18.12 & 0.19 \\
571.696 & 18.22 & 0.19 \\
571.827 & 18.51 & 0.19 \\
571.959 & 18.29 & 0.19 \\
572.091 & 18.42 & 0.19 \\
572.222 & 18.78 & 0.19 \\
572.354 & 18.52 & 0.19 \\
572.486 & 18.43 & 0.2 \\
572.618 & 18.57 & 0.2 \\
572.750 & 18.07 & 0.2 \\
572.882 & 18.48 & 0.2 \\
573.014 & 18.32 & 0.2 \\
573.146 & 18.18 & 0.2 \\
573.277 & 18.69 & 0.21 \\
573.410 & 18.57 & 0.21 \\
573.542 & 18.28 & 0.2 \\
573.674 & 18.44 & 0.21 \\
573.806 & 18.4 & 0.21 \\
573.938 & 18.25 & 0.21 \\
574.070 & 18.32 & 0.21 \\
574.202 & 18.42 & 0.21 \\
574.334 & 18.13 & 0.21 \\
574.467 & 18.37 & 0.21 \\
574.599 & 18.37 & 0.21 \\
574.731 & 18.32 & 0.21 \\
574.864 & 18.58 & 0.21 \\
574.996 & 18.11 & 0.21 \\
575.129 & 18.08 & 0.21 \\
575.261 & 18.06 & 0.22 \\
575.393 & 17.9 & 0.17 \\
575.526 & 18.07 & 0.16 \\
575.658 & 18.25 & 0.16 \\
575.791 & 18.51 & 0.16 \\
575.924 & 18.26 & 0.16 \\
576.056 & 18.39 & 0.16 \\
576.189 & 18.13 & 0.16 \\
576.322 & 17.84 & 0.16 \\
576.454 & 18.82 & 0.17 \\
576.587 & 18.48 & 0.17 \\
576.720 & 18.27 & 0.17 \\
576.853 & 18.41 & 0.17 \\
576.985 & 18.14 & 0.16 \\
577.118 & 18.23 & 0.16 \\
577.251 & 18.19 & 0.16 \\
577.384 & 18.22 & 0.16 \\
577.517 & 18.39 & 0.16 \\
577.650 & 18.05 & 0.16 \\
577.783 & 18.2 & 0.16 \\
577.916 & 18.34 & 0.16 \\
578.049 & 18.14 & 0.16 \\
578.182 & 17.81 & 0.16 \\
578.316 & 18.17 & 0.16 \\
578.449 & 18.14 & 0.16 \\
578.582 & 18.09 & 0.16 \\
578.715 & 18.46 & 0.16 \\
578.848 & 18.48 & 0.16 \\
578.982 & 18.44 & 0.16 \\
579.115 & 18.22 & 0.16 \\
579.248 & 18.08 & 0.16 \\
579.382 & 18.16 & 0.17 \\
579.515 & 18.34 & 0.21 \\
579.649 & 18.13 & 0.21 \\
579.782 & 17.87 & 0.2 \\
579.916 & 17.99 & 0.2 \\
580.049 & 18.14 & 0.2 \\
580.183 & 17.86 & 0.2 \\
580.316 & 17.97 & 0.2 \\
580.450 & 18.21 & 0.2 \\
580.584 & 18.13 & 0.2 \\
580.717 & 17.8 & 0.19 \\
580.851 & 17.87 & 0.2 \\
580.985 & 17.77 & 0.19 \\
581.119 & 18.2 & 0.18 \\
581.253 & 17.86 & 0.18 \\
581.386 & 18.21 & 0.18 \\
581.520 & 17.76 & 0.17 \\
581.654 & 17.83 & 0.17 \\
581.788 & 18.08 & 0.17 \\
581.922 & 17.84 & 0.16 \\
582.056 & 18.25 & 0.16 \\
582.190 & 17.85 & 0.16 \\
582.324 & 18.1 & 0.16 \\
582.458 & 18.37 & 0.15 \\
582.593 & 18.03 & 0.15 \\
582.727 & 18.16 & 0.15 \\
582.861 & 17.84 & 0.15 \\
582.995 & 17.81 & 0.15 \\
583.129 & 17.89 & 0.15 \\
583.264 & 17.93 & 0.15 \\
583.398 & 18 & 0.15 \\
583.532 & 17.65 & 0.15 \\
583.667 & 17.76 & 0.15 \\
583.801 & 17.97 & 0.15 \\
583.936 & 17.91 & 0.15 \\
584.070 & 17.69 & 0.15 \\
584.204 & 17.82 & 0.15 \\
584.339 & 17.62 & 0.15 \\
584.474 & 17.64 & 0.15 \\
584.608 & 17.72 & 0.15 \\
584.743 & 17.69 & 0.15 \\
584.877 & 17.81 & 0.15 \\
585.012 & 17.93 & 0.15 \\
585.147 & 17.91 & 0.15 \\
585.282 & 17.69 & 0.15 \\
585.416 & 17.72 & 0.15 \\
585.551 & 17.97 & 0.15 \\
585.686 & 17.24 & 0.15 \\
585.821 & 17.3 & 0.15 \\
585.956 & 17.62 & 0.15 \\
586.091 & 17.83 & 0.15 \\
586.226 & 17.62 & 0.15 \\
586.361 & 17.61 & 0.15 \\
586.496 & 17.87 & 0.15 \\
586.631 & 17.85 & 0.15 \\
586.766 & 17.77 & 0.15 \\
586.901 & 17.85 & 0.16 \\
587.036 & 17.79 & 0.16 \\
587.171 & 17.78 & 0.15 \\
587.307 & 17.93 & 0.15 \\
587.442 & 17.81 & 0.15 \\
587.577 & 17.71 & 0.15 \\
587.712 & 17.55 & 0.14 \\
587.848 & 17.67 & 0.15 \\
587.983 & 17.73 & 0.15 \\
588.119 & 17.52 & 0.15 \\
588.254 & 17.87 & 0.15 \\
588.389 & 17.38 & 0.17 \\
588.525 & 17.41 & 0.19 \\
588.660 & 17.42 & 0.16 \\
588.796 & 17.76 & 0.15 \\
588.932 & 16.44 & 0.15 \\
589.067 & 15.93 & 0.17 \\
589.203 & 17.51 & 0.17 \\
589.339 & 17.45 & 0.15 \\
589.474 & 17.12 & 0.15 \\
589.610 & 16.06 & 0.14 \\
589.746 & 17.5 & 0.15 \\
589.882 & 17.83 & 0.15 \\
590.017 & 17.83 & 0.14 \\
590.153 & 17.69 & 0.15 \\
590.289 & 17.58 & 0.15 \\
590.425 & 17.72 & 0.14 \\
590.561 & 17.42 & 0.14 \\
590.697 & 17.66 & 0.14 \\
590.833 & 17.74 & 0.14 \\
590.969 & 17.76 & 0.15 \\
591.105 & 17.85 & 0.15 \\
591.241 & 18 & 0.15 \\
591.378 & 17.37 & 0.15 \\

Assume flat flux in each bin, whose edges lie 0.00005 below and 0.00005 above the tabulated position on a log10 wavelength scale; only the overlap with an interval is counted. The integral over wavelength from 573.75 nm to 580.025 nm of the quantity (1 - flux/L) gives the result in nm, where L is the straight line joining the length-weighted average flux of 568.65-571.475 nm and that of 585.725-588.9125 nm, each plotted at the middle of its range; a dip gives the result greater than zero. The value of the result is -0.05 nm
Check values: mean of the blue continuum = 18.4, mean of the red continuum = 17.7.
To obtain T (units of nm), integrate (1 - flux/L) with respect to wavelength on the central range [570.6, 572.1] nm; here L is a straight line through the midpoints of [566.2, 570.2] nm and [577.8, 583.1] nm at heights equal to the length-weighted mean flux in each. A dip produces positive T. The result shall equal 0.01 nm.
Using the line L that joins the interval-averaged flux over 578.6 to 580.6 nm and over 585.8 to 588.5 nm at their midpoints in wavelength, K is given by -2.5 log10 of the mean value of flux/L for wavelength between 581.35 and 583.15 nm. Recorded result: 0.00 mag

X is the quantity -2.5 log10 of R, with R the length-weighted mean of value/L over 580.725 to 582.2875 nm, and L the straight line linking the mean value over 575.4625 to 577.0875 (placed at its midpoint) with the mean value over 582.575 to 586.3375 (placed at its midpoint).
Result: 0.00 mag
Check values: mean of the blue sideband 18.3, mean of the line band 18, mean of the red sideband 17.8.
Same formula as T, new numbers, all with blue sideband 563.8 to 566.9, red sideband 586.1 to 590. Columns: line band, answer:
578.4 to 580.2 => -0.03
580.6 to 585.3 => -0.05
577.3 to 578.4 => -0.01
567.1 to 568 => -0.01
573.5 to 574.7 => -0.02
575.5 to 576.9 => -0.02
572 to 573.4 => -0.02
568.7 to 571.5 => -0.01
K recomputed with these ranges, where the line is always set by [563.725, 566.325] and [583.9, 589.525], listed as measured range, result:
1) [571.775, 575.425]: -0.01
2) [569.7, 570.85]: -0.01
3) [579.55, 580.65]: -0.01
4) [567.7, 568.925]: 0.00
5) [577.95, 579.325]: -0.02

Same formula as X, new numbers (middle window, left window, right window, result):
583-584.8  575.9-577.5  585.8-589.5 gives 0.00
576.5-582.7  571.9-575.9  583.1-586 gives -0.01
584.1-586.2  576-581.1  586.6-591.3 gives 0.00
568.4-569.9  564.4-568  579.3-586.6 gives 0.00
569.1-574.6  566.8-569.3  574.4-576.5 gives 0.00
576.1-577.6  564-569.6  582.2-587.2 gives -0.01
